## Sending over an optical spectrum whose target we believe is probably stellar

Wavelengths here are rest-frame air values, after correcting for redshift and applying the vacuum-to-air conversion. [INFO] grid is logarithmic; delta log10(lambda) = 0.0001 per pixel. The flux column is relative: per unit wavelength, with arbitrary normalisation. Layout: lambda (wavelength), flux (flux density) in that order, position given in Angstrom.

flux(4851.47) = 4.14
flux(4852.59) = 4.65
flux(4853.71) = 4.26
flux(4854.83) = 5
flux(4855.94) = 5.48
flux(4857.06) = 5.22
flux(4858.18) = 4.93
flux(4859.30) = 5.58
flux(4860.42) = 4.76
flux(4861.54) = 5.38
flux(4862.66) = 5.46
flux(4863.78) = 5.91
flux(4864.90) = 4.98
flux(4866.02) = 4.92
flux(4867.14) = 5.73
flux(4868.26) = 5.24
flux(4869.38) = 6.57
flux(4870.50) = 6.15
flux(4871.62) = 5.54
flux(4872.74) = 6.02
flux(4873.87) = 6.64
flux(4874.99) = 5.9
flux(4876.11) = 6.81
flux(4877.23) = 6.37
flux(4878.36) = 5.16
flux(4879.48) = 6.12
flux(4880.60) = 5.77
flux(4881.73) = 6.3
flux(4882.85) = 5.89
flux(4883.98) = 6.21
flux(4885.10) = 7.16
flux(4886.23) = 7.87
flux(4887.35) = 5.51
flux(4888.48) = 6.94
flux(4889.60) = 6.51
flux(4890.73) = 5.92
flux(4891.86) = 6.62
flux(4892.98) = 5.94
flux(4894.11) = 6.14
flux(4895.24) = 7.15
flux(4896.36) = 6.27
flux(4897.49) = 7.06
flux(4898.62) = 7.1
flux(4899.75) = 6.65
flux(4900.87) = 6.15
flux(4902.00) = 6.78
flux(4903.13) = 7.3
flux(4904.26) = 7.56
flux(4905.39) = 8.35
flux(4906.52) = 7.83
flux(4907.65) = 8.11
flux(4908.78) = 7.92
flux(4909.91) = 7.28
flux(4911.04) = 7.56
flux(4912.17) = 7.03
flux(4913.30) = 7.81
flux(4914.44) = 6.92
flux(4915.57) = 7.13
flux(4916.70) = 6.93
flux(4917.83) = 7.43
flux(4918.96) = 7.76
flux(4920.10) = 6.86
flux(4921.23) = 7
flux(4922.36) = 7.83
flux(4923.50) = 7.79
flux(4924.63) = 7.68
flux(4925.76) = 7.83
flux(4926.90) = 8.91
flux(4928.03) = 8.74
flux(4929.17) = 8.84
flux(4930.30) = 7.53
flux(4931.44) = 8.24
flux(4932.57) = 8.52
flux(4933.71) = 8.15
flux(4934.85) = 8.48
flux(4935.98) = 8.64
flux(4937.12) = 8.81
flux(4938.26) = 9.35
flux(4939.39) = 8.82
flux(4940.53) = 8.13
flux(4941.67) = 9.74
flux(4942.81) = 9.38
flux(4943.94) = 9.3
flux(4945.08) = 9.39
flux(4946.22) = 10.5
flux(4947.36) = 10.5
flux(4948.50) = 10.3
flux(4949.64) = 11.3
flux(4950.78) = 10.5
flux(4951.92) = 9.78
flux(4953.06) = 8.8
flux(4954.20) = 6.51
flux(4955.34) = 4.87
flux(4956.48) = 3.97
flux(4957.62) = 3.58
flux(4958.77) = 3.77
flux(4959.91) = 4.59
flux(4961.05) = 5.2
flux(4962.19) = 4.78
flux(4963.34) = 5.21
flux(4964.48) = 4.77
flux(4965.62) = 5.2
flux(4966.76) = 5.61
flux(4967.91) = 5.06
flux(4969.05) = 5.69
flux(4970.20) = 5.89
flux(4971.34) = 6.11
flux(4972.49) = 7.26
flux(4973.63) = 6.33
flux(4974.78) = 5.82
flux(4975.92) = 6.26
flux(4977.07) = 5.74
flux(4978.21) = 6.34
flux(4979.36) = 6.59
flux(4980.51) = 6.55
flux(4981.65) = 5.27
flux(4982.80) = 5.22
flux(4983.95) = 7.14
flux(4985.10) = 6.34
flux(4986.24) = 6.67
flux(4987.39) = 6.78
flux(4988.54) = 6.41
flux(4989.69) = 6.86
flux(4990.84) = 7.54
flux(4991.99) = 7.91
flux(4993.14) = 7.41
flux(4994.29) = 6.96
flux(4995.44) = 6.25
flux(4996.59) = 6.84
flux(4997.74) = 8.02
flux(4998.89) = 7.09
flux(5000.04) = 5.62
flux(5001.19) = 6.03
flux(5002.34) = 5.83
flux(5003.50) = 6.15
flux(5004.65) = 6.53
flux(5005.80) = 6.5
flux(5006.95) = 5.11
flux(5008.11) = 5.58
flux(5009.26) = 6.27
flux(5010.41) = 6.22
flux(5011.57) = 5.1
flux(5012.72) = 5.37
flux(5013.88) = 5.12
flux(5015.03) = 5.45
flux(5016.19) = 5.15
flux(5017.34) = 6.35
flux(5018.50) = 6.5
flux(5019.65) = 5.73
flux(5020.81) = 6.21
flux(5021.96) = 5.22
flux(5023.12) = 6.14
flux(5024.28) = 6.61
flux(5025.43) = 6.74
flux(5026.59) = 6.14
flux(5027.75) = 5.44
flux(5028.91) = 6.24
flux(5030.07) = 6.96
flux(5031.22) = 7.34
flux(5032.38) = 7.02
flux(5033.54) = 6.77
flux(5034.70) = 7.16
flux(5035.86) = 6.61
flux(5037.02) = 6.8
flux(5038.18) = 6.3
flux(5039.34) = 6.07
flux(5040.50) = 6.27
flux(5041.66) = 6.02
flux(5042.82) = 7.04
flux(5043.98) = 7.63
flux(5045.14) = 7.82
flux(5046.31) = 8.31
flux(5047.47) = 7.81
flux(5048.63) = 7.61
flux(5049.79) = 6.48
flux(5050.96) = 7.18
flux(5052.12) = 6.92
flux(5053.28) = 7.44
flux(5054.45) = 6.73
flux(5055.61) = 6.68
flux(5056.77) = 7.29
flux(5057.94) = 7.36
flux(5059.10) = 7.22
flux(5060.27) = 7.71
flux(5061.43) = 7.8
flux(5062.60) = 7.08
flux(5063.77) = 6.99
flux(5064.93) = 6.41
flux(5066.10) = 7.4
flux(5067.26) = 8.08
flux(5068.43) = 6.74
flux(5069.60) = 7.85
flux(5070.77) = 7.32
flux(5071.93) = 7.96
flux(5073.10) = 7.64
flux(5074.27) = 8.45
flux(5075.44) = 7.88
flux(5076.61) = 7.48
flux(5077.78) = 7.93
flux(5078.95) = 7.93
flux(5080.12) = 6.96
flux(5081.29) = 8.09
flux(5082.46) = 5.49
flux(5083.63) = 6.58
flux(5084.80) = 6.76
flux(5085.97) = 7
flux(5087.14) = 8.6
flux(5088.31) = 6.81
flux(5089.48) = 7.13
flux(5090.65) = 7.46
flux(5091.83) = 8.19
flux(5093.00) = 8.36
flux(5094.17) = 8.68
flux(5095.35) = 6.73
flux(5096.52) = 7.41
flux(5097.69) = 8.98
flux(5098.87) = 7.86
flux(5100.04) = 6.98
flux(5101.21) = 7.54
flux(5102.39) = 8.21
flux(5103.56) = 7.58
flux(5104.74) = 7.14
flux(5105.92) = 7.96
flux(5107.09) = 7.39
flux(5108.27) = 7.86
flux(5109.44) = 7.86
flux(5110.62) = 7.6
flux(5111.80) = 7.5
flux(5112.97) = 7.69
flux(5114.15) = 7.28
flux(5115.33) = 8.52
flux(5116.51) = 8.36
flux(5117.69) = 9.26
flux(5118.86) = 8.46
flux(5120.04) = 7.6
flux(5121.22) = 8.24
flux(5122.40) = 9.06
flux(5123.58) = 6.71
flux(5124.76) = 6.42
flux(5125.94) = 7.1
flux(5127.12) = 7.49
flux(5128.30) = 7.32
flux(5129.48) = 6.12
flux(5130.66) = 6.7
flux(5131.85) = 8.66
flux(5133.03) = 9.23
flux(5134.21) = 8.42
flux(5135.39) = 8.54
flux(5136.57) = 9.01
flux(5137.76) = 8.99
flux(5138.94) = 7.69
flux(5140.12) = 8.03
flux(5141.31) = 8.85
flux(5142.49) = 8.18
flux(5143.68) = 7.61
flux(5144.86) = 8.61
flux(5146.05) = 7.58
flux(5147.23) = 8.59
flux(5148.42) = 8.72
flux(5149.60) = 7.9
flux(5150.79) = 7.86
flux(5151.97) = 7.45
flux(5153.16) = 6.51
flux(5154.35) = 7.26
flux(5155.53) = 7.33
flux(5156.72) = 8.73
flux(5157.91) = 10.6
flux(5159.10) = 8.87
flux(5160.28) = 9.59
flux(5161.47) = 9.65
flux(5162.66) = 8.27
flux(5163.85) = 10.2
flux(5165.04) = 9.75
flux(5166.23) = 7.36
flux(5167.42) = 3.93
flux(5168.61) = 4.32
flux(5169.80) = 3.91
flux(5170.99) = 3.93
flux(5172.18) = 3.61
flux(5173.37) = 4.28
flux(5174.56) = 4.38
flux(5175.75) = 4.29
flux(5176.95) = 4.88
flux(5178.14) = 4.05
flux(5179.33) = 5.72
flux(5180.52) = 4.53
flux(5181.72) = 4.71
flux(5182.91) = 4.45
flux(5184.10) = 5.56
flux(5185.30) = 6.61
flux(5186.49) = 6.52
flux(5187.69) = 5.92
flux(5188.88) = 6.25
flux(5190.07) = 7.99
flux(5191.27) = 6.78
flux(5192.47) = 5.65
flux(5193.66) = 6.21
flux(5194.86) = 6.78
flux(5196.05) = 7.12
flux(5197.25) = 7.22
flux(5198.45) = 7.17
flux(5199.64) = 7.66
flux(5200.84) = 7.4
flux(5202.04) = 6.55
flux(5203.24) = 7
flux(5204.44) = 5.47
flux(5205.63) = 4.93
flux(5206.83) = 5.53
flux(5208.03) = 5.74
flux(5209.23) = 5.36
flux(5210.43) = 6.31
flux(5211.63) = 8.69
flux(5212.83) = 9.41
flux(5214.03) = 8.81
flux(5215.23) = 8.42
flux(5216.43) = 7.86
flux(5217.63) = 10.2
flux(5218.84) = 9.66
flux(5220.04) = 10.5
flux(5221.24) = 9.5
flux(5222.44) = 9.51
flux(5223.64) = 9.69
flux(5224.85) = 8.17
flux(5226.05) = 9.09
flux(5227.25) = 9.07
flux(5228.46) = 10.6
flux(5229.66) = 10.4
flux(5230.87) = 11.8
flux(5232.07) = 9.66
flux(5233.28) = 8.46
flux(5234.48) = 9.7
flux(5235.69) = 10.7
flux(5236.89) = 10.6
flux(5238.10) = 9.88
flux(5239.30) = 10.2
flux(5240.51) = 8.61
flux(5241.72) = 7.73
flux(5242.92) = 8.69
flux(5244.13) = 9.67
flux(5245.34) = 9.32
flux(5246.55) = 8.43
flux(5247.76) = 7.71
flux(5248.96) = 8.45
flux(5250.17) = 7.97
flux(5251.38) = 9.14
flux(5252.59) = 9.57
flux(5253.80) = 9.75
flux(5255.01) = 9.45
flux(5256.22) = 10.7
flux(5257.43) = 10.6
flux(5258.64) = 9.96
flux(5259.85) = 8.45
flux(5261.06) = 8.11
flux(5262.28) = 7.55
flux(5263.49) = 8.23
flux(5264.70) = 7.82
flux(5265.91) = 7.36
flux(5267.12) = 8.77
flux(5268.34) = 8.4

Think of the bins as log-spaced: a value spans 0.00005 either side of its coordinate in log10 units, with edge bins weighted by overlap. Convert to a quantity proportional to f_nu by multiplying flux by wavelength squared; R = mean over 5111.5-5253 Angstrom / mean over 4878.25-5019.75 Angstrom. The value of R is 1.22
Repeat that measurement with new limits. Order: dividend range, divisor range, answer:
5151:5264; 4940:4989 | 1.26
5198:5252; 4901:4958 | 1.19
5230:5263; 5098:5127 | 1.26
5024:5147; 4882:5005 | 1.12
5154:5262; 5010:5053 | 1.29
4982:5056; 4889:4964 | 0.90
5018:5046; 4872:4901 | 1.09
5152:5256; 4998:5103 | 1.18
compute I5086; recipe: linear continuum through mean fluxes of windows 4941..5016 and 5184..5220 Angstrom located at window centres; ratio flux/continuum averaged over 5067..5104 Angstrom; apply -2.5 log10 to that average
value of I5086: -0.11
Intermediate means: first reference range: 6.62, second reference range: 7.1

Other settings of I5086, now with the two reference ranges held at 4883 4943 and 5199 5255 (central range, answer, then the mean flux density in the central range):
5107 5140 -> 0.05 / 7.91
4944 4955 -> -0.25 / 9.61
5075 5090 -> 0.12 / 7.28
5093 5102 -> 0.05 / 7.79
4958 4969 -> 0.49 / 4.92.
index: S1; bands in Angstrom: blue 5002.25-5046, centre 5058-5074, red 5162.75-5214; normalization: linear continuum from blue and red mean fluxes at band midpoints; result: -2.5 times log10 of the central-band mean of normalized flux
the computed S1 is -0.19 mag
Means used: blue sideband 6.27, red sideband 6.1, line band 7.42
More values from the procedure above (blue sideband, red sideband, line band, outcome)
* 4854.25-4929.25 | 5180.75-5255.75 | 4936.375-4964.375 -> -0.13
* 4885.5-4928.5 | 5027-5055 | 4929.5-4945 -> -0.22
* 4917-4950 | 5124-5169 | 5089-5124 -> 0.04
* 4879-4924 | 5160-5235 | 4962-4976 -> 0.23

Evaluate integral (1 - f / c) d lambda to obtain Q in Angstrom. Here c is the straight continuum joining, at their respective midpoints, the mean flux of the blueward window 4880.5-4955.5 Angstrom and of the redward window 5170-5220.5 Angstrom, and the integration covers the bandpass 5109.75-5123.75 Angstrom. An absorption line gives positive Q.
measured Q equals -2.6 Angstrom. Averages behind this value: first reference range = 7.79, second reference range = 6.4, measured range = 8.06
